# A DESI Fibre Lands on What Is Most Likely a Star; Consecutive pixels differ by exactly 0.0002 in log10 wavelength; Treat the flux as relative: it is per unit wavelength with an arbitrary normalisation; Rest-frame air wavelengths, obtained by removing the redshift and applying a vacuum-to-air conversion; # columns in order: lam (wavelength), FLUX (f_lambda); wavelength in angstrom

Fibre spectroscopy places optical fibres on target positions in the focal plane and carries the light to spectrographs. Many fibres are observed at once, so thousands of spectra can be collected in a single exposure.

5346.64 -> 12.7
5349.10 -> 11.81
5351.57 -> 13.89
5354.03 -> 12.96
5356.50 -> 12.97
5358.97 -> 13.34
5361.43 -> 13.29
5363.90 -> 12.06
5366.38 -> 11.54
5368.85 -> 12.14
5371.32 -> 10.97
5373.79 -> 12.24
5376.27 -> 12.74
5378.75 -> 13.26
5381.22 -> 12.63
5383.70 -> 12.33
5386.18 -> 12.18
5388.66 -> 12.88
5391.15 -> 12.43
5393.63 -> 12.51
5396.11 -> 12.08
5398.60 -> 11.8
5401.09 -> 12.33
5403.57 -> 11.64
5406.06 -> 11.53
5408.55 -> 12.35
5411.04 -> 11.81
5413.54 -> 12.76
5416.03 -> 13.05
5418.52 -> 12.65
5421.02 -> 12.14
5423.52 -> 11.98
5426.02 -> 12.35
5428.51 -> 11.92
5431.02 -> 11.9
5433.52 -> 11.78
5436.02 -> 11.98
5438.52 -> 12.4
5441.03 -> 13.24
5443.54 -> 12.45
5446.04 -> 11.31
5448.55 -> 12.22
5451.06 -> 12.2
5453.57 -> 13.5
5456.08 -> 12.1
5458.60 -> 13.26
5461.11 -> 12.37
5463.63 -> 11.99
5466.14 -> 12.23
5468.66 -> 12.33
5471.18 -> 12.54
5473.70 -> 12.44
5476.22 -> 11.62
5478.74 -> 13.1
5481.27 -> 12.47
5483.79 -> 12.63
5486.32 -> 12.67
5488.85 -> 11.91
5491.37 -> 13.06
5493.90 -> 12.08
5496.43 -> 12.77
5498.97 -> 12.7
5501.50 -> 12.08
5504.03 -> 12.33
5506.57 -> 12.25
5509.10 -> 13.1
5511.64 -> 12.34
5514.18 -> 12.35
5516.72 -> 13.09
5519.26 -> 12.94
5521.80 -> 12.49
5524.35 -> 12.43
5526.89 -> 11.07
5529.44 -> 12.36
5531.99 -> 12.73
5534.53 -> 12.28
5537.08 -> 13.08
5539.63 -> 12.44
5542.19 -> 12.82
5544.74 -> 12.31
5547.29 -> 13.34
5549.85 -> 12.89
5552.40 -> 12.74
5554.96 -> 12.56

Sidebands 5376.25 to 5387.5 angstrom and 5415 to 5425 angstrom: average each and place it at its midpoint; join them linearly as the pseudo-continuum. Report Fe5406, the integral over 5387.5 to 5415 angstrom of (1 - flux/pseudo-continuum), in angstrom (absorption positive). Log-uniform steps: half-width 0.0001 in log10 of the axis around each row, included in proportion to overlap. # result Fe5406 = 0.7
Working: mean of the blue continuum 12.6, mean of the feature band 12.2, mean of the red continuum 12.4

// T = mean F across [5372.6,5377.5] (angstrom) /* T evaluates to 12.5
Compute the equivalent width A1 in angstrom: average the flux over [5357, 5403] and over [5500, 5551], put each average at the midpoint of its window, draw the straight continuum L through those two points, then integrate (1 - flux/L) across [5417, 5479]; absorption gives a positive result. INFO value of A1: 0.7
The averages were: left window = 12.4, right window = 12.5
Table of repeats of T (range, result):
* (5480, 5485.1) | 12.5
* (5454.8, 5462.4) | 12.6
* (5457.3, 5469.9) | 12.4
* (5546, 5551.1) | 13.1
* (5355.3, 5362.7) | 13.2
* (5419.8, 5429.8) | 12.1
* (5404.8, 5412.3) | 11.9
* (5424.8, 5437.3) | 12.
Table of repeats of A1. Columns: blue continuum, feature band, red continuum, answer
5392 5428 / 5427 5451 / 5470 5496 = 0.3 angstrom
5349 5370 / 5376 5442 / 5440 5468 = 1.3 angstrom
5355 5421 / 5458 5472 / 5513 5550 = 0.1 angstrom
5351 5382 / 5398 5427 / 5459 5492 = 0.7 angstrom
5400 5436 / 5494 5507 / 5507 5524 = 0.2 angstrom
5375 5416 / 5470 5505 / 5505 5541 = 0.0 angstrom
